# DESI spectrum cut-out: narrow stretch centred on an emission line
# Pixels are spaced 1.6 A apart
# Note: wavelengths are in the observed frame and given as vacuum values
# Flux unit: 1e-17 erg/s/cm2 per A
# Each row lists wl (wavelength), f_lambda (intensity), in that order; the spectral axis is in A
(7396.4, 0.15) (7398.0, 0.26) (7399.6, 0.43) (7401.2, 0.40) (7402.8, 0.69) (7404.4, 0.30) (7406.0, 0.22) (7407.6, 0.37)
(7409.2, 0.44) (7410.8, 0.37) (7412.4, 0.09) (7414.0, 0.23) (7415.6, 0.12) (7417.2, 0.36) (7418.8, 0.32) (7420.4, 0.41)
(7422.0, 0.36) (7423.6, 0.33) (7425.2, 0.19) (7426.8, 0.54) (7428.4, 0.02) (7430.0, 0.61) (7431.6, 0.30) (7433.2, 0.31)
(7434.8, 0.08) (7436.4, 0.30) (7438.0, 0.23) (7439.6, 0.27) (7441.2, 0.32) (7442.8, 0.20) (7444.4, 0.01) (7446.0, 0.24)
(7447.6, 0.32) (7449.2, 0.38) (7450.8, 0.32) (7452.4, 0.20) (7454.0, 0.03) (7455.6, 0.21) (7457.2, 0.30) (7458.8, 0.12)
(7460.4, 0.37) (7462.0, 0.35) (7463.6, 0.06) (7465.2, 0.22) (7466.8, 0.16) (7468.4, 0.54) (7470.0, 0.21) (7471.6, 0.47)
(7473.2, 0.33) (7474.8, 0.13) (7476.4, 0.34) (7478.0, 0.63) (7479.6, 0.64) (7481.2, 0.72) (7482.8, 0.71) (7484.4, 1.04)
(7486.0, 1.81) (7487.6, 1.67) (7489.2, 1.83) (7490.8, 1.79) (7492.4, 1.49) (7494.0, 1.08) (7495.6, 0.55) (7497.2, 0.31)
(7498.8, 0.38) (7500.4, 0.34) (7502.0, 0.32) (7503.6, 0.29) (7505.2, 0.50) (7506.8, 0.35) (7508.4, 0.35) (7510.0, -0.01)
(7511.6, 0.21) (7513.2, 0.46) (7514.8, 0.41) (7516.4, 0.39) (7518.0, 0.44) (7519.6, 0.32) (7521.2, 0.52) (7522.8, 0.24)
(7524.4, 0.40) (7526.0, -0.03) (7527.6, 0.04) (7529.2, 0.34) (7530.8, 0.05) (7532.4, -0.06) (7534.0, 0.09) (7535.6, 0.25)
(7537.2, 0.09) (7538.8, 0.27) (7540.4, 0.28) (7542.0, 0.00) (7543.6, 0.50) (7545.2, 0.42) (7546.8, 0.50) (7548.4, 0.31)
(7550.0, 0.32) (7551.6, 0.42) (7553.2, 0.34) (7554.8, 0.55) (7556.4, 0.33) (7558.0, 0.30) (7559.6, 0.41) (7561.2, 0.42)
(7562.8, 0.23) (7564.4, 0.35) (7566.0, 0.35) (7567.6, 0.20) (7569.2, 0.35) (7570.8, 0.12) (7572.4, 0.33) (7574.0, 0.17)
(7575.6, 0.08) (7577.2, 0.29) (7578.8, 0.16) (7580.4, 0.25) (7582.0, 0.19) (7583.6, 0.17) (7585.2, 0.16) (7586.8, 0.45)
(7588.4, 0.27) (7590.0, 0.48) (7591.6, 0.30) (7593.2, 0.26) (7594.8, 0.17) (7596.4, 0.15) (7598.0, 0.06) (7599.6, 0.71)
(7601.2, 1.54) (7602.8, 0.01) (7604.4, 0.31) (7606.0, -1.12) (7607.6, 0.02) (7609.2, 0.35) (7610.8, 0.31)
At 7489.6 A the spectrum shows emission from [O II] 3727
